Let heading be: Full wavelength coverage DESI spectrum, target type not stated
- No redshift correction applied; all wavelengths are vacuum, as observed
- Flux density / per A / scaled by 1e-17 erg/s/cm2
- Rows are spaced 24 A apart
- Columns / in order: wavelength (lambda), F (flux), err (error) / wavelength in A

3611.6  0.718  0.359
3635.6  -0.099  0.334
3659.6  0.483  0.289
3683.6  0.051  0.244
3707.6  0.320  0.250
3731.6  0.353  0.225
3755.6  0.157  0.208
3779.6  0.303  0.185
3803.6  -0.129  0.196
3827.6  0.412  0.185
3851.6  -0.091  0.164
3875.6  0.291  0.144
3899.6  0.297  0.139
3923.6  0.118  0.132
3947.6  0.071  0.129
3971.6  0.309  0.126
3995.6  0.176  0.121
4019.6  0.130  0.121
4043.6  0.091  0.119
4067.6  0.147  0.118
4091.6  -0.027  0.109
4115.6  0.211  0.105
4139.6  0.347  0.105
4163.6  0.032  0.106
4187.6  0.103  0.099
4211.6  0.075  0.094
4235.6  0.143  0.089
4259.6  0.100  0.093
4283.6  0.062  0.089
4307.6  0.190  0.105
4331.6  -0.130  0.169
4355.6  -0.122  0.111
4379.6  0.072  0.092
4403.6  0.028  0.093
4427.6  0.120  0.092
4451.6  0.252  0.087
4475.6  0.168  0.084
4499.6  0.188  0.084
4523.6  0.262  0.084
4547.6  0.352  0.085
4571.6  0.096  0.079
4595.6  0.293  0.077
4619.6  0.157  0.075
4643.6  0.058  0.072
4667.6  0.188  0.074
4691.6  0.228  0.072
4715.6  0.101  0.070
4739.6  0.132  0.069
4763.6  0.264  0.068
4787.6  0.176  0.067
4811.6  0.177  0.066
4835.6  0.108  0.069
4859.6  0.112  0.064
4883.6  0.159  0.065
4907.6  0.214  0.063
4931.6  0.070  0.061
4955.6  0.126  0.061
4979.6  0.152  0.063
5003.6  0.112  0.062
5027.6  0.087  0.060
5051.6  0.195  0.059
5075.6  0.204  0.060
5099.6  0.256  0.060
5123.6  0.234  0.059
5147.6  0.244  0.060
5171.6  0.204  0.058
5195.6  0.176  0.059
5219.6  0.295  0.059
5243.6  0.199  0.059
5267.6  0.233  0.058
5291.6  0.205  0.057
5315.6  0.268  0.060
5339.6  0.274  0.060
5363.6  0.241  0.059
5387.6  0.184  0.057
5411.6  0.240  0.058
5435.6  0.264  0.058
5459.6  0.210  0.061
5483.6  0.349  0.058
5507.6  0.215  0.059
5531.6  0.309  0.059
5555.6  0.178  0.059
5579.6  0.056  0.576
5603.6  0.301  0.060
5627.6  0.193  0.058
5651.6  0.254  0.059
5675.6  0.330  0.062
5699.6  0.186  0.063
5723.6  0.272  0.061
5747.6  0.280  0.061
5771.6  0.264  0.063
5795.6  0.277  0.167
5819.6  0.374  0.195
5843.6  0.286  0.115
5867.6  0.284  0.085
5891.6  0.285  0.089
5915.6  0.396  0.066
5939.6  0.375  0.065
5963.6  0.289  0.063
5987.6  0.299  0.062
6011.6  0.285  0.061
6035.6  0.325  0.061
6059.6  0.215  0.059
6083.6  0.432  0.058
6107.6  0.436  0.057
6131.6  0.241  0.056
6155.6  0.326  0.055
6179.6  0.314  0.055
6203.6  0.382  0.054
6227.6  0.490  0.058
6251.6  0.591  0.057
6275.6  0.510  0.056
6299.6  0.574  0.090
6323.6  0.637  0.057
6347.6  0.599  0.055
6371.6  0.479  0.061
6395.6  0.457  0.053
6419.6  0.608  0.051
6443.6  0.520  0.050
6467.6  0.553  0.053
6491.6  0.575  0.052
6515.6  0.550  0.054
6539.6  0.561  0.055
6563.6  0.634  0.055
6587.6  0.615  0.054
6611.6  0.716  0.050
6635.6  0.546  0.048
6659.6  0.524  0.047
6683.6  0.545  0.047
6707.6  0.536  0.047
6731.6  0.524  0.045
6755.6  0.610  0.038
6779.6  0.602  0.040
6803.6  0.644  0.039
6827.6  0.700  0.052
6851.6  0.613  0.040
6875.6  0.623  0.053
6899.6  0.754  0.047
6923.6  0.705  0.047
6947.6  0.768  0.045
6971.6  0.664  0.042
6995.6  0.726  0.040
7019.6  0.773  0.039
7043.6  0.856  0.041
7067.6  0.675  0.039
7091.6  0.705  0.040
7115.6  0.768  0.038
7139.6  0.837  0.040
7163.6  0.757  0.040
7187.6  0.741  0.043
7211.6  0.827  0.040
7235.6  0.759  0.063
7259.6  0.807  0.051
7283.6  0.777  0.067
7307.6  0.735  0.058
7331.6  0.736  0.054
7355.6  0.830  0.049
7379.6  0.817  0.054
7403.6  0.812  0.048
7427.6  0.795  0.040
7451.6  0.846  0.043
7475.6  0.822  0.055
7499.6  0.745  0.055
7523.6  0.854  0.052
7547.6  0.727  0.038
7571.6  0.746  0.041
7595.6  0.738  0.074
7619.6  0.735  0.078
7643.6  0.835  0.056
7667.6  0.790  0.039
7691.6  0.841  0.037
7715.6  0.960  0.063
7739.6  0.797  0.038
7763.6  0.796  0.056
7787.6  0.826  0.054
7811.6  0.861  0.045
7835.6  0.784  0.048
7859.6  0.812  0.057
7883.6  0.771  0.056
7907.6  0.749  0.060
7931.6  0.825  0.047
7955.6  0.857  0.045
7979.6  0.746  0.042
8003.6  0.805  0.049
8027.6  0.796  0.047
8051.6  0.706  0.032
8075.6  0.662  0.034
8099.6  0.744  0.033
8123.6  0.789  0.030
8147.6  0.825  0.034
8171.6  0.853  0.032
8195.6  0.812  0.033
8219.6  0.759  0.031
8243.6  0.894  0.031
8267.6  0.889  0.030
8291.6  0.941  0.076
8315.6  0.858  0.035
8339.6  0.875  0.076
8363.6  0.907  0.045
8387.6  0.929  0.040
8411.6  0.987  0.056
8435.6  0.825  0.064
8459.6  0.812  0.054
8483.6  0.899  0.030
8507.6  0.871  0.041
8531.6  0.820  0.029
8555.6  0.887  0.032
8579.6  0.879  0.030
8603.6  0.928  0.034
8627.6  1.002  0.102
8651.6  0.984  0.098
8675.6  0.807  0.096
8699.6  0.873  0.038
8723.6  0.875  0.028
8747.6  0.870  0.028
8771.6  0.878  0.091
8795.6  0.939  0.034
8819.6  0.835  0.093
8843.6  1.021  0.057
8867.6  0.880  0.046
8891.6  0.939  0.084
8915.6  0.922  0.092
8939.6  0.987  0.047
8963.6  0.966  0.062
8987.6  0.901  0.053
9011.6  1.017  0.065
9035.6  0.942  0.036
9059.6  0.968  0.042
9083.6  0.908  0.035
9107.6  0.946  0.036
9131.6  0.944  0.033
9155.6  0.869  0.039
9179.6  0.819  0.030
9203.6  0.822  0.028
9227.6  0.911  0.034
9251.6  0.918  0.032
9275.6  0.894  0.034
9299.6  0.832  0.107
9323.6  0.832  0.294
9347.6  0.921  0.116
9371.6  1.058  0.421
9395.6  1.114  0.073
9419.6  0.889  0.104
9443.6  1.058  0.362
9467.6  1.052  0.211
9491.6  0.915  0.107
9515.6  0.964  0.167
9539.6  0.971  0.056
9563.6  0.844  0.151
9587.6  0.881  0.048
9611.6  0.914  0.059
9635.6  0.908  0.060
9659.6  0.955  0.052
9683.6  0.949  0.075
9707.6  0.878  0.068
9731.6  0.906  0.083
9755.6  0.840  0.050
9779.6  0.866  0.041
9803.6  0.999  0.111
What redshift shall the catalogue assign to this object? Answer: 0.56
